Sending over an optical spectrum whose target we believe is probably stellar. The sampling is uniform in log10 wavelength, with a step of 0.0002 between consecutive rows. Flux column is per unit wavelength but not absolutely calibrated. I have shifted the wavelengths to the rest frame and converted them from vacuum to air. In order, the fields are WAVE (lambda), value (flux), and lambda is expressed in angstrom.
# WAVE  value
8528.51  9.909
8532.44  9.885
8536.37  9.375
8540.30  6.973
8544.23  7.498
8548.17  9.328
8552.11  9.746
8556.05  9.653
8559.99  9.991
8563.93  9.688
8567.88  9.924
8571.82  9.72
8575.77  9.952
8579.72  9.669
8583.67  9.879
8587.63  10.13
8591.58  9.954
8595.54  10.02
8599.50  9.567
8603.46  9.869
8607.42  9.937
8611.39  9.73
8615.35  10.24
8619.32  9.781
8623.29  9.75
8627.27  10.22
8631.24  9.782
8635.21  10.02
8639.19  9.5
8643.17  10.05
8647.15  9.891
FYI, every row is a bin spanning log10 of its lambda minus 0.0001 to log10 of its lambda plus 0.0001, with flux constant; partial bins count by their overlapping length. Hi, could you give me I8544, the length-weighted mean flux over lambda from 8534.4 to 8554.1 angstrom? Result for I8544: 8.59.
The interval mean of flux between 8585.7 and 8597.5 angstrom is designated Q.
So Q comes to 10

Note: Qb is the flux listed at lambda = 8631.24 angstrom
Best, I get 9.782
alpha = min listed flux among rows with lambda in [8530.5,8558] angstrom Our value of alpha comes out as 6.973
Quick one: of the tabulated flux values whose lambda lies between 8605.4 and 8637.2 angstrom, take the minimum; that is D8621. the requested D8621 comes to 9.73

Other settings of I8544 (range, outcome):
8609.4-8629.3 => 9.94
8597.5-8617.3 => 9.87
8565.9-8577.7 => 9.86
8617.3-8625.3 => 9.76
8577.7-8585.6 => 9.78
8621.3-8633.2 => 9.91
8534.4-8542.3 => 8.18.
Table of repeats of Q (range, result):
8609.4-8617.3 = 9.99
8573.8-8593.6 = 9.92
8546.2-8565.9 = 9.68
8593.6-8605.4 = 9.82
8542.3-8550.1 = 8.41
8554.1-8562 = 9.83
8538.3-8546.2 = 7.25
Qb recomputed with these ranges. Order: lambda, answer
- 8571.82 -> 9.72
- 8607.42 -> 9.937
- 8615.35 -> 10.24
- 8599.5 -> 9.567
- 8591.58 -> 9.954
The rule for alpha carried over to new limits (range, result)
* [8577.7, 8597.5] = 9.669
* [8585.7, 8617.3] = 9.567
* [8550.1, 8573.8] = 9.653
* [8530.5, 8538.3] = 9.375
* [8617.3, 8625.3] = 9.75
